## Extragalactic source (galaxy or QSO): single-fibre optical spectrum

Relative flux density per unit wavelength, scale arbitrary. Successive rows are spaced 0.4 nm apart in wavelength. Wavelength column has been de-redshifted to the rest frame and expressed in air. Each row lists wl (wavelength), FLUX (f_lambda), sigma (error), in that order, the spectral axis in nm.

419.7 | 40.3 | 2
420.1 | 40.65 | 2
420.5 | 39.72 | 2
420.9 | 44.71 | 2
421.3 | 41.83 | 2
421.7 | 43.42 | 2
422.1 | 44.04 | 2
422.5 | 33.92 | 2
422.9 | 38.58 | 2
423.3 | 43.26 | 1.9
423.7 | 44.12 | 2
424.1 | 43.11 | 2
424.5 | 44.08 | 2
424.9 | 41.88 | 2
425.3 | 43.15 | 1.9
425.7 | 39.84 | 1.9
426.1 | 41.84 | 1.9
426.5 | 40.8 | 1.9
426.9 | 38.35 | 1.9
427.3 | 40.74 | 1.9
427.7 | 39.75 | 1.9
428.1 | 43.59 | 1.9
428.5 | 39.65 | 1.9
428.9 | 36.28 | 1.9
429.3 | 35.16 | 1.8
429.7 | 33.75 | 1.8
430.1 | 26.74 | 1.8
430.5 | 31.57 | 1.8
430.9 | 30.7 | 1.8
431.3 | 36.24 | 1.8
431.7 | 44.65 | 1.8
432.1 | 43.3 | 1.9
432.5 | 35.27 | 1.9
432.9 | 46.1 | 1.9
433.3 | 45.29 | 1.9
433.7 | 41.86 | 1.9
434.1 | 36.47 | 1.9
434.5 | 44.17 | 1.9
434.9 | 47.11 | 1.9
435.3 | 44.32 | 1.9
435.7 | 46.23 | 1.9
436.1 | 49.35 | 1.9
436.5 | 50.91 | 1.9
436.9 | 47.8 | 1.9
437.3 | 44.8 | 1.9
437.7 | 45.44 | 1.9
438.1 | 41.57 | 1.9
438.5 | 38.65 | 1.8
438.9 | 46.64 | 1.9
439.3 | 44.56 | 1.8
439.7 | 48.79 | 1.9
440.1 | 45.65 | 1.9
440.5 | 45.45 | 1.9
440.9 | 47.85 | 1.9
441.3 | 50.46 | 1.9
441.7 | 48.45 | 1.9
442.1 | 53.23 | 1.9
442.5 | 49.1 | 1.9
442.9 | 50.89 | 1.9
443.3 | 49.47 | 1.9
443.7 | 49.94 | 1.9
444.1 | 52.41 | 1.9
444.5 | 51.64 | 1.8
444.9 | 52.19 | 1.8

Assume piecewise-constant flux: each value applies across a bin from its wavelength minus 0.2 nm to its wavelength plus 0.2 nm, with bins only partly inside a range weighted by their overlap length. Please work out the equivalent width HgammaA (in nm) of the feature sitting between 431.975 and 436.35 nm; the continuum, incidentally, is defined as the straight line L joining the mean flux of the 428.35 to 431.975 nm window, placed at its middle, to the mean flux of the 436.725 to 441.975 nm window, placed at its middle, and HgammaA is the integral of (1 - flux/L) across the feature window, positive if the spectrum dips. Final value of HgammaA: -0.42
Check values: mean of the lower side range 35.1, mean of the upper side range 46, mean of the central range 43.7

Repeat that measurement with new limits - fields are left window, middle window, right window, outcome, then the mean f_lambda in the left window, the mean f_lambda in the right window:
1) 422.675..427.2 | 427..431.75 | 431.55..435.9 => 0.68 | 41.7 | 43.1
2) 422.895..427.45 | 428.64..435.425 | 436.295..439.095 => 0.77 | 41.8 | 45.1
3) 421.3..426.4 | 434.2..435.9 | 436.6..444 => 0.02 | 41.8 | 47.3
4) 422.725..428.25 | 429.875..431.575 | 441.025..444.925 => 0.48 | 41.6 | 50.7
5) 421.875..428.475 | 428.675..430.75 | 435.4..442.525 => 0.50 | 41.3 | 46.9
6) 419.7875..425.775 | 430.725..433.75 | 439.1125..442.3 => 0.31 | 41.8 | 48.1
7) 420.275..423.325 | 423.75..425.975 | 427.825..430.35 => -0.21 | 41.1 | 35.9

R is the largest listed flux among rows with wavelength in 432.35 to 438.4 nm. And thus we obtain 50.91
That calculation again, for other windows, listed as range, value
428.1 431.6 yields 43.59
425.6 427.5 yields 41.84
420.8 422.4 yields 44.71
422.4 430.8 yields 44.12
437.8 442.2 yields 53.23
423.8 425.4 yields 44.08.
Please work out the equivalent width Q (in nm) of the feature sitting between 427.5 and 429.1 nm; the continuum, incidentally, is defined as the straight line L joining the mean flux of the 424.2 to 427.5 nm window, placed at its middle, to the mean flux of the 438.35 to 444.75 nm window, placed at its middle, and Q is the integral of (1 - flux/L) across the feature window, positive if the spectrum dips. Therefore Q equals 0.10 nm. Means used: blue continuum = 41.4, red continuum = 48.4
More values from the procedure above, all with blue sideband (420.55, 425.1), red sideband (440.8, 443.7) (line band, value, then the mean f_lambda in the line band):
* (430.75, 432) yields 0.209 nm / 37.9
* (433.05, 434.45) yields 0.144 nm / 41.7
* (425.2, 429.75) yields 0.454 nm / 39.5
